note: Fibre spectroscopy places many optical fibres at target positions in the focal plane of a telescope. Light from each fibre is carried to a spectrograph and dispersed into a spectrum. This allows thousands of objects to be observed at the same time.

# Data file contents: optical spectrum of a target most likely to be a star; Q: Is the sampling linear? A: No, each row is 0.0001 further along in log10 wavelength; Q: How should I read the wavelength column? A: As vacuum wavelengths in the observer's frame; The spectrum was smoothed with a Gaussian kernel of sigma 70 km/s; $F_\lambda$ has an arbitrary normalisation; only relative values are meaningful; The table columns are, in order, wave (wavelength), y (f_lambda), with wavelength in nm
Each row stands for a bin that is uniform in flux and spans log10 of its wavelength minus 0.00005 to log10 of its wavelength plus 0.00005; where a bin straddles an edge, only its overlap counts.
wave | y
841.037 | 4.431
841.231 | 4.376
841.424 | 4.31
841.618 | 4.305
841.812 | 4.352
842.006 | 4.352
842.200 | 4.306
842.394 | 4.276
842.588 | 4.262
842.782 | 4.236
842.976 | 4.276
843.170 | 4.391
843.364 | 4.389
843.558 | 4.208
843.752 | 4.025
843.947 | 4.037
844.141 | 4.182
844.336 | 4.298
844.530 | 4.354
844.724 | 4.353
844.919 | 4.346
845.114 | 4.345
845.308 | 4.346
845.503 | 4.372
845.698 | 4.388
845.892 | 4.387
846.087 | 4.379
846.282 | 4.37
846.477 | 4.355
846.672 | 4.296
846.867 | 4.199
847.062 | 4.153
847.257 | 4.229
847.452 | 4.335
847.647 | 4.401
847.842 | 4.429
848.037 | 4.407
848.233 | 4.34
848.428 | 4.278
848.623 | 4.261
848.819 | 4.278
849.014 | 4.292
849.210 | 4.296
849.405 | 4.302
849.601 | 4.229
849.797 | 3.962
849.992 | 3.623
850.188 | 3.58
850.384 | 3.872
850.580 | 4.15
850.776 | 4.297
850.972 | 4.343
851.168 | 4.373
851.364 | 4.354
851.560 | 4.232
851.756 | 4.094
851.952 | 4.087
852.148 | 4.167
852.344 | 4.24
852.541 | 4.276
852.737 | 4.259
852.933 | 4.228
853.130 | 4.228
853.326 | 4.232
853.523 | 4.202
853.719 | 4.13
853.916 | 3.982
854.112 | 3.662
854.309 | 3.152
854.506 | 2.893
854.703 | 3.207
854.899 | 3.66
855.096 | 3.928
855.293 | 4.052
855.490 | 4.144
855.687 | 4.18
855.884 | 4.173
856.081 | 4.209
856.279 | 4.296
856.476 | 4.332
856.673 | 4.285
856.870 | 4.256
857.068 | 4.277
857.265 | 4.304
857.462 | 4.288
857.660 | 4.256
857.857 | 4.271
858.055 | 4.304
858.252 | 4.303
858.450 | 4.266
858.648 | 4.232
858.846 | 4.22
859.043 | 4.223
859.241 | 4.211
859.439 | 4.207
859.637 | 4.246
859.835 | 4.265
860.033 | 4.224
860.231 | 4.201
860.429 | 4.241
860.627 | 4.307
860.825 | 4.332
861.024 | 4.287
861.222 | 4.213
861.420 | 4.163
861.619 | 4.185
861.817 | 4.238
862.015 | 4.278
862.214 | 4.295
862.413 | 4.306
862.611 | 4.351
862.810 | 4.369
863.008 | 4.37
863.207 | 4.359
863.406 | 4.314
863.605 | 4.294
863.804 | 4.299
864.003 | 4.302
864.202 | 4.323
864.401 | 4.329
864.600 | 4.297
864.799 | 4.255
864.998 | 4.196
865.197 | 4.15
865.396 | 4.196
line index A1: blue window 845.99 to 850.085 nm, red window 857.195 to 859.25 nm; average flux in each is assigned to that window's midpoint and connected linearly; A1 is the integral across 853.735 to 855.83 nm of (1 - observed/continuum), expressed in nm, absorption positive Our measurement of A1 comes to 0.27 nm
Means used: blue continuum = 4.26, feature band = 3.71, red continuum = 4.26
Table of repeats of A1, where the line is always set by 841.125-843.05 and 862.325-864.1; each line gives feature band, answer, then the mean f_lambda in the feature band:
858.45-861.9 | 0.07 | 4.24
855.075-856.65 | 0.05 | 4.18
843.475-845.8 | 0.02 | 4.27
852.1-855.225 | 0.30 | 3.9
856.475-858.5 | 0.02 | 4.28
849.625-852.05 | 0.13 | 4.09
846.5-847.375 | 0.02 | 4.23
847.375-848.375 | -0.02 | 4.38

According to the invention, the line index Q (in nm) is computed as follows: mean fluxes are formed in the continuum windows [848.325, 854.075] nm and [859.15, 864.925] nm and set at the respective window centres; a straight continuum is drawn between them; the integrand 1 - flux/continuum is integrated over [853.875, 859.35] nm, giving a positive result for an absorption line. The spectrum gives 0.21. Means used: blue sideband 4.16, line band 4.06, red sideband 4.28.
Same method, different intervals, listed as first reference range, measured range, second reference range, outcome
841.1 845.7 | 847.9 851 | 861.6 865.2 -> 0.100 nm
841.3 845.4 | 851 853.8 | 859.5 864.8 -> 0.038 nm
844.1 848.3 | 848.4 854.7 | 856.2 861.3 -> 0.350 nm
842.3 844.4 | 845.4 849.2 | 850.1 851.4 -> -0.131 nm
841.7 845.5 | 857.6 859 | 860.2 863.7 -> 0.007 nm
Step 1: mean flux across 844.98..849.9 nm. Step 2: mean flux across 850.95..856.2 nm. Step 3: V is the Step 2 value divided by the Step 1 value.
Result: 0.93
